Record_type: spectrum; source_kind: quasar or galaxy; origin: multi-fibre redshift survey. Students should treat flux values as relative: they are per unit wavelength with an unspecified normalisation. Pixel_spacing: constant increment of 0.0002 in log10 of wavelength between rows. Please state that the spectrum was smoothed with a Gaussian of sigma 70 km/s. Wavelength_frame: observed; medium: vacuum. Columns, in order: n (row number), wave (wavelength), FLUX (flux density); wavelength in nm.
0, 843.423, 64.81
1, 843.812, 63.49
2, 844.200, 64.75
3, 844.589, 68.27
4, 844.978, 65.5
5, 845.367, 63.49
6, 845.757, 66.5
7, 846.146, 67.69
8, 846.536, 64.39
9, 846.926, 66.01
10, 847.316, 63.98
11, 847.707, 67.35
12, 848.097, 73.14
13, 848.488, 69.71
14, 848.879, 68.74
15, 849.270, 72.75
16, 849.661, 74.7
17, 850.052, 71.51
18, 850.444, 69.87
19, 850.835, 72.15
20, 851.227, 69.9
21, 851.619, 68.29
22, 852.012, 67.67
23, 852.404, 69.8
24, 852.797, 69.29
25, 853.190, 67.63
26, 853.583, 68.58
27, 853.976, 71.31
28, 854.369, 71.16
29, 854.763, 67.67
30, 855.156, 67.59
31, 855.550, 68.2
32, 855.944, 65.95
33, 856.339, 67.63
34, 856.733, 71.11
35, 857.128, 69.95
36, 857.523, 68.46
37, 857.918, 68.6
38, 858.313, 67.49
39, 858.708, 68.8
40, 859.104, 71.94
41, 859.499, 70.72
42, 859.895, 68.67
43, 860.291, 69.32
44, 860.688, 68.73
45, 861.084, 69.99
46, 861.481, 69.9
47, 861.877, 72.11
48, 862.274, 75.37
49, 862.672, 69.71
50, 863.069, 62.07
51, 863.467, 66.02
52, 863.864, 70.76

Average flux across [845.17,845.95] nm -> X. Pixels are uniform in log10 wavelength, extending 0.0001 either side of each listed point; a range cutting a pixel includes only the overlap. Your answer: 65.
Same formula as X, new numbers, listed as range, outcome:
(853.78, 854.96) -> 70.1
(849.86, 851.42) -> 70.9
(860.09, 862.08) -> 70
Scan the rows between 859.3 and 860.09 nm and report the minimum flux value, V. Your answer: 68.67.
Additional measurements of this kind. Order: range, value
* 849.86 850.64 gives 69.87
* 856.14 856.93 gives 67.63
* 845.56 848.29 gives 63.98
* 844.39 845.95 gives 63.49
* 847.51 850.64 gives 67.35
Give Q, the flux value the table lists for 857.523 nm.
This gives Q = 68.46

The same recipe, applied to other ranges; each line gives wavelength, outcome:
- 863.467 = 66.02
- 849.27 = 72.75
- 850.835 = 72.15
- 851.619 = 68.29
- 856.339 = 67.63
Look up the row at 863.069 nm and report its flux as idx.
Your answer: 62.07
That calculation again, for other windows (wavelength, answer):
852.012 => 67.67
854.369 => 71.16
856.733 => 71.11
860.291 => 69.32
